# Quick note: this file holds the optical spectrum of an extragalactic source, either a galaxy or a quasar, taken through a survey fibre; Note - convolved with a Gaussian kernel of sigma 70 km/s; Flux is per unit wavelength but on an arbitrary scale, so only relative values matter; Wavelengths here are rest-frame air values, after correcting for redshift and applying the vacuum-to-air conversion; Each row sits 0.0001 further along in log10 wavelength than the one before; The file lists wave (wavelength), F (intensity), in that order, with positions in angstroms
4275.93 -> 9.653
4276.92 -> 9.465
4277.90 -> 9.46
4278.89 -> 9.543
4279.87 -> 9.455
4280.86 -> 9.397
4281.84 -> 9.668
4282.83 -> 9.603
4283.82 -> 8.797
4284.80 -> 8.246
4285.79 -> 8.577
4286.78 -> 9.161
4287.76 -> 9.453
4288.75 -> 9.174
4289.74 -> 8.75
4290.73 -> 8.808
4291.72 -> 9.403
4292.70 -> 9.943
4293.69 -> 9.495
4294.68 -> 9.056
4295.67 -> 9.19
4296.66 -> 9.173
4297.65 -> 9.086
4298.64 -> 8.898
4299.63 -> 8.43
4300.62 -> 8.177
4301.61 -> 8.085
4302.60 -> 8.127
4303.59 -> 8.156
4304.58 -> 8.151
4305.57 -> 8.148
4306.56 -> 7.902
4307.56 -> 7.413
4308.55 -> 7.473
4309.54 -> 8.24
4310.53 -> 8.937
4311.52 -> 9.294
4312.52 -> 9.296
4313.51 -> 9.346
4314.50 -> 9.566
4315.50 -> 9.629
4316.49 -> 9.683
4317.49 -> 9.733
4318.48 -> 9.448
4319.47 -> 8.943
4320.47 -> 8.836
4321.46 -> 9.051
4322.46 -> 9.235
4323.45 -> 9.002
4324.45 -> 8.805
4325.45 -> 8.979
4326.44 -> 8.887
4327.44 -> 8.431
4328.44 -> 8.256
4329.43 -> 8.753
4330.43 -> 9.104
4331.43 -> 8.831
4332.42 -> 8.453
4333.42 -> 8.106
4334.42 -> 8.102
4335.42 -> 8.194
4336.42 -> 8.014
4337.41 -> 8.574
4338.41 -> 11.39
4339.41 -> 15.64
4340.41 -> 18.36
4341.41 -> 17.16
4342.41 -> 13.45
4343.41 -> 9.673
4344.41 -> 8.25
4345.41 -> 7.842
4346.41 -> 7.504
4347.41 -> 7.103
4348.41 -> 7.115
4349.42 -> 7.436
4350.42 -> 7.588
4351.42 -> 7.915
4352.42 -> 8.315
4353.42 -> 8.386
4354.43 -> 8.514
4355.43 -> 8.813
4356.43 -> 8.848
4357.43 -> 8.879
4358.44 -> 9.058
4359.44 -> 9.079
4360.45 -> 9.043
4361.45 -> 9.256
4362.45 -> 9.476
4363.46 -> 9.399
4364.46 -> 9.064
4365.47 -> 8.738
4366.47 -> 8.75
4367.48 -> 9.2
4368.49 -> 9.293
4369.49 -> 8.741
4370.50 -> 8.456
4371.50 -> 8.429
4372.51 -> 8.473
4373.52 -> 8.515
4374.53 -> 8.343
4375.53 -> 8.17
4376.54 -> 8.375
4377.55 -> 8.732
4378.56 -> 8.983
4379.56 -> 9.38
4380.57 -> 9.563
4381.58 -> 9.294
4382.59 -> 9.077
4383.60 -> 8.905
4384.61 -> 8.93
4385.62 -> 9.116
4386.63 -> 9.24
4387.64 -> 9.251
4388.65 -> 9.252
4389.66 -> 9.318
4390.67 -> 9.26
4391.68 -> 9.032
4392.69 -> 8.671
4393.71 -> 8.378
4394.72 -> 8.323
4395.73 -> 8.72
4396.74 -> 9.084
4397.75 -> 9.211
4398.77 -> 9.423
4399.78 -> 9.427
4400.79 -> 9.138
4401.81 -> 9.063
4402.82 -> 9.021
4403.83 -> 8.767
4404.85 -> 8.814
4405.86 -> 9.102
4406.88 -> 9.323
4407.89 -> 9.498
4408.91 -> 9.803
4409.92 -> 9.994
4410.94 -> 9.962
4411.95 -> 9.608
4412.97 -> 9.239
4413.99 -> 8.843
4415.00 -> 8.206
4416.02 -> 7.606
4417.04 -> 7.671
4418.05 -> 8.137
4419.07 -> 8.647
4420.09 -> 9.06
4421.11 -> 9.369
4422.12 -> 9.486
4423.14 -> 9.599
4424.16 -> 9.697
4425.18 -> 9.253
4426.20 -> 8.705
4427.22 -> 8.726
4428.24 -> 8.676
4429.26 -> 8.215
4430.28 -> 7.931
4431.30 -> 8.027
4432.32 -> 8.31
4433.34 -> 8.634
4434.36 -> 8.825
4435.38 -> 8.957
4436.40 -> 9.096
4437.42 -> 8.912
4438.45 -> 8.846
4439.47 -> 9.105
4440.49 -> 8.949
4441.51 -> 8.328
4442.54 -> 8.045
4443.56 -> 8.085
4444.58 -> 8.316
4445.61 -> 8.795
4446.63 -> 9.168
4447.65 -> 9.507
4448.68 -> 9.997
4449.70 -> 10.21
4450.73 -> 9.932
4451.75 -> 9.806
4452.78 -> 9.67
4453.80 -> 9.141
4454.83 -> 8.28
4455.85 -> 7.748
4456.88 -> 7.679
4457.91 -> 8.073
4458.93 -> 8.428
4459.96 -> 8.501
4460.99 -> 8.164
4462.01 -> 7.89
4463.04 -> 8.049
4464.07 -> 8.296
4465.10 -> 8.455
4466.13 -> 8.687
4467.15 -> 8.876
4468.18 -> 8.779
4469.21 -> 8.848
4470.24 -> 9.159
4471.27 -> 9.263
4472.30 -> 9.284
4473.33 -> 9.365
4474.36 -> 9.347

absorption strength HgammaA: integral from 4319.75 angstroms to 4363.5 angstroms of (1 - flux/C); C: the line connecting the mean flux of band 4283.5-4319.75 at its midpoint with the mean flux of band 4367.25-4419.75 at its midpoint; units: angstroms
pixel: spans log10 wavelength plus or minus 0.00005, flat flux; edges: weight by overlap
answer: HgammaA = -2.0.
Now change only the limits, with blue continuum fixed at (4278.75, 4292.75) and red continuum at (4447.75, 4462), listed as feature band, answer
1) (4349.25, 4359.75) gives 0.69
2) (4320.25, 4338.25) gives 0.79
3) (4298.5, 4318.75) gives 1.04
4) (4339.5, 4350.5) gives -1.66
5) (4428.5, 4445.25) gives 0.69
